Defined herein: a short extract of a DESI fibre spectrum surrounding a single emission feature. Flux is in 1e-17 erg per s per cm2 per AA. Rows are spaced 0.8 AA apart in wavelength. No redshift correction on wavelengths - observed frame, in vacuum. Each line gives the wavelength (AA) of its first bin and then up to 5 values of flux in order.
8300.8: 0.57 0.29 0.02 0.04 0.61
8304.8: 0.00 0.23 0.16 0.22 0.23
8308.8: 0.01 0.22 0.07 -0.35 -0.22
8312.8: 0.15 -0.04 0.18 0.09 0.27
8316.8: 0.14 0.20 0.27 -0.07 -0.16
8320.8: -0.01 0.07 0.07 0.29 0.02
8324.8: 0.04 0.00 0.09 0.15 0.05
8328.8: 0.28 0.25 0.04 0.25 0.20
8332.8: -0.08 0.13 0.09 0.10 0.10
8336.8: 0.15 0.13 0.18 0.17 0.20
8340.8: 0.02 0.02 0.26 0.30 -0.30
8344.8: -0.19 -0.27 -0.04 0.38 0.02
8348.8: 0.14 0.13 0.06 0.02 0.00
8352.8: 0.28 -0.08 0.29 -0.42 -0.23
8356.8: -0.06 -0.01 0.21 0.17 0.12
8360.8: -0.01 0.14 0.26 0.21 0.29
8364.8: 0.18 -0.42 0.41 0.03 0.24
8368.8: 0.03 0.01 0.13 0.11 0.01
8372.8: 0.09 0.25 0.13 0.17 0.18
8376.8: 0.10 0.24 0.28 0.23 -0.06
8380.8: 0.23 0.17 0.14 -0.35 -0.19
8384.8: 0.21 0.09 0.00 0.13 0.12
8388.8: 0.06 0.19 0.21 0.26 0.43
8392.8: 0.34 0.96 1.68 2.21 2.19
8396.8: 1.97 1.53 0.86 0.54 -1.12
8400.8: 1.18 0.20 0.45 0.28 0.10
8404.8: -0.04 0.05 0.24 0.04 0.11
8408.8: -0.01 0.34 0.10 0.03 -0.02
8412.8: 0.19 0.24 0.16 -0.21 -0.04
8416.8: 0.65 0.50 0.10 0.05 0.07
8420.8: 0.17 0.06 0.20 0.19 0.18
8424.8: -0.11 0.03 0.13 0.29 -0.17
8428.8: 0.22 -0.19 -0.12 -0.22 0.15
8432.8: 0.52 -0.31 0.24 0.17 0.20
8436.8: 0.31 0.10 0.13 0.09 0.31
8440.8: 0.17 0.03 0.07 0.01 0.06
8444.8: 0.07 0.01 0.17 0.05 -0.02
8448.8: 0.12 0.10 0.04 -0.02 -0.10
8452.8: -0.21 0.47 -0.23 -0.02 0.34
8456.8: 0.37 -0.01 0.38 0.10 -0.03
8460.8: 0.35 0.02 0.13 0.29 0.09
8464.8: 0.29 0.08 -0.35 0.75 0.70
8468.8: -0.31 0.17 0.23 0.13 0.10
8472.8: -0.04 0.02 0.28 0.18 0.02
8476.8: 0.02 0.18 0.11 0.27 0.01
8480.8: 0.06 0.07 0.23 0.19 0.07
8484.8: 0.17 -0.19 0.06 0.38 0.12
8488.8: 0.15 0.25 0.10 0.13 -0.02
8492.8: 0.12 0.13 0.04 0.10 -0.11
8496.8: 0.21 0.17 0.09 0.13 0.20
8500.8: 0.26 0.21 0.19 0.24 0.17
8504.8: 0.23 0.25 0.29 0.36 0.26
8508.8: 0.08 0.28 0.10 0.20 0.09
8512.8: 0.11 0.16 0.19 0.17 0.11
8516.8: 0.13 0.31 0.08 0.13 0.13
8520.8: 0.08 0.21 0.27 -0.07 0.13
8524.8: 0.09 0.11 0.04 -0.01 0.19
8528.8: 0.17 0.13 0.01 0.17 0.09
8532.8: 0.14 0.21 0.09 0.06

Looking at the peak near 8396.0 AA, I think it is H-beta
